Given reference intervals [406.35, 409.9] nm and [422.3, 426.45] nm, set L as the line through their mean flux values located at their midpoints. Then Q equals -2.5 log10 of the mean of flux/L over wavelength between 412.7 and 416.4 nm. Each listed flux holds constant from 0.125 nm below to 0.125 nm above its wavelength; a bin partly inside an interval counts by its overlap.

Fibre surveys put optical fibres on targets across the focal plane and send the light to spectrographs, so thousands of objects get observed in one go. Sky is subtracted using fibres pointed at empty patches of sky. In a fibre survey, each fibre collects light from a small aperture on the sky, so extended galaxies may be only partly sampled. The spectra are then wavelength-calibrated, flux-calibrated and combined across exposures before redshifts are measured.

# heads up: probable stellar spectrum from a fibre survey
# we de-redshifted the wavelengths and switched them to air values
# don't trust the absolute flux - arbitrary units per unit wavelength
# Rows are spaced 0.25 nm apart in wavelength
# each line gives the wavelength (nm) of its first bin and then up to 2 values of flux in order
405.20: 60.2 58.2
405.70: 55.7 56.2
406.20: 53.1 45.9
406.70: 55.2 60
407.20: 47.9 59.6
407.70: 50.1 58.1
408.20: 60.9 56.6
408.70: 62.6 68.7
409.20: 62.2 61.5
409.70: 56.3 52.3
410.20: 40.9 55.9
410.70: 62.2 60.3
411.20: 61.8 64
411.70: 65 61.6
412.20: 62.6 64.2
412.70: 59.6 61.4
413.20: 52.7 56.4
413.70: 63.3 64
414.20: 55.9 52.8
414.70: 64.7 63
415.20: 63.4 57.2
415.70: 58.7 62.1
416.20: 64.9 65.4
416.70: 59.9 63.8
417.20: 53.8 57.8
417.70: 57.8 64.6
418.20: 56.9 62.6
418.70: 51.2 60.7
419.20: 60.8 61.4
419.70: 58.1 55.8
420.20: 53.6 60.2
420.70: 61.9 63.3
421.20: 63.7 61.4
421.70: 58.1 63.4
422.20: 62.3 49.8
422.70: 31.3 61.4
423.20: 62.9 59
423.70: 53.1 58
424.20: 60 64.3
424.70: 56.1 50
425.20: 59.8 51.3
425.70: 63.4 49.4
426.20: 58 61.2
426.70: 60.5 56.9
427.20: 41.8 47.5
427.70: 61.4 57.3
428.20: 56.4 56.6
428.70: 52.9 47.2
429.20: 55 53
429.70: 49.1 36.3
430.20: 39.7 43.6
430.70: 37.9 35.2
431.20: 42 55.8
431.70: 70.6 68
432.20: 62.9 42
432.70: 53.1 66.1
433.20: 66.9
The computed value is -0.062 mag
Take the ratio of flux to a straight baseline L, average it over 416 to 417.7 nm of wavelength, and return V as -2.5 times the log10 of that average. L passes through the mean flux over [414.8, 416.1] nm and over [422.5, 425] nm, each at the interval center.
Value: -0.01 mag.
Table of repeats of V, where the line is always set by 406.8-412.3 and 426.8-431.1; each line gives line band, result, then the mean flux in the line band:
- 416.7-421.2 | -0.104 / 59.2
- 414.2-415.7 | -0.072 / 59.7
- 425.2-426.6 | -0.136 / 57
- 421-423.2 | -0.095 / 57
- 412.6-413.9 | -0.042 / 59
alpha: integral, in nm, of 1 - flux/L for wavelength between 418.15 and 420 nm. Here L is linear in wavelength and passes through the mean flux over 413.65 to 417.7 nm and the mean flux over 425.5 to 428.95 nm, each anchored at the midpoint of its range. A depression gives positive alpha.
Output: 0.01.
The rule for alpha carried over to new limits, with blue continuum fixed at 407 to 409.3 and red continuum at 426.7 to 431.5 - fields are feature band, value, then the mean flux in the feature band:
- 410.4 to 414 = -0.28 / 61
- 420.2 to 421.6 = -0.23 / 61.3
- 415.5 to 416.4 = -0.11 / 61.8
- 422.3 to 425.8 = -0.31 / 55.7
